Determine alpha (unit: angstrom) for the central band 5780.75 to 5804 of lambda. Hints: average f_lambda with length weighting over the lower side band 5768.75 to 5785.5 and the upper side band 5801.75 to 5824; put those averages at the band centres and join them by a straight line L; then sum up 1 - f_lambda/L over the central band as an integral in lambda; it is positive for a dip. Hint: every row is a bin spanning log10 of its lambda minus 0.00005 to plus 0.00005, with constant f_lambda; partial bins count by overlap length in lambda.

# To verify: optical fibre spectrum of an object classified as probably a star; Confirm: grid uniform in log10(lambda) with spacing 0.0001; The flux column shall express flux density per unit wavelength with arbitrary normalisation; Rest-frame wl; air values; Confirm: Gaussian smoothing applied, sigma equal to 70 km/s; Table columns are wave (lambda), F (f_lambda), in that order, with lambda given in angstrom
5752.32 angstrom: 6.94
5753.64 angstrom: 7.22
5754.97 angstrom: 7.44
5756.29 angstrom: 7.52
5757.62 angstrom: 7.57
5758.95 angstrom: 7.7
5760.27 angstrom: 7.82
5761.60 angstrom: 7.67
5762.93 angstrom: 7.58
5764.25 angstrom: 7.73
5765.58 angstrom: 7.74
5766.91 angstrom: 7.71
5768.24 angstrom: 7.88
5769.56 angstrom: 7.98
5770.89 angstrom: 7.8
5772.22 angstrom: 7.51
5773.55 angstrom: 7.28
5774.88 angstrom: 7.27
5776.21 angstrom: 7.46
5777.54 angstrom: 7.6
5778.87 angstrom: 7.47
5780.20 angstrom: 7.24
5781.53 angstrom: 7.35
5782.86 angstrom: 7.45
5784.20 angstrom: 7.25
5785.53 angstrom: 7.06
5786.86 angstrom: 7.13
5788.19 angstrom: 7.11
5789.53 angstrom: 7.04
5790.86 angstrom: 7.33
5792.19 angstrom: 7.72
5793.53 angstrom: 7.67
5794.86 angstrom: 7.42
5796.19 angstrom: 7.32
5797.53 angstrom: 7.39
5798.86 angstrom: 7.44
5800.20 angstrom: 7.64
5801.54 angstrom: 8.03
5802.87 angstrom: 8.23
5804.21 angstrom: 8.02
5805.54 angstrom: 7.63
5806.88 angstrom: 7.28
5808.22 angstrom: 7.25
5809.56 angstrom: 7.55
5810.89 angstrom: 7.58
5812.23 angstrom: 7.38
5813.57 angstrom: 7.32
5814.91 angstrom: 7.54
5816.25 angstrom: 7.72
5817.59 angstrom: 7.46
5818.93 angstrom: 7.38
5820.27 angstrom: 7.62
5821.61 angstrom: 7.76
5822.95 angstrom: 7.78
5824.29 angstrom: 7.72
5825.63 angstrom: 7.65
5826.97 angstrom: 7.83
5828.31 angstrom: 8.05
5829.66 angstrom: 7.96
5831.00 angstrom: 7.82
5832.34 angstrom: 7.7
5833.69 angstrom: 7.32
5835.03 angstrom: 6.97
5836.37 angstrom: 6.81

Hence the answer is 0.21 angstrom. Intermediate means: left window 7.46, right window 7.61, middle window 7.46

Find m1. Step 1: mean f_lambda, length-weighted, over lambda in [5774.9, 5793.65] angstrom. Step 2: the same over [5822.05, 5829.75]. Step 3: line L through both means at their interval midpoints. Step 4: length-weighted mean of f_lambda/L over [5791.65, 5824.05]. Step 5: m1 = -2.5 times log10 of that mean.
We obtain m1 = 0.003 mag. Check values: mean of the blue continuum 7.33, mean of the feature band 7.59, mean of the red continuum 7.82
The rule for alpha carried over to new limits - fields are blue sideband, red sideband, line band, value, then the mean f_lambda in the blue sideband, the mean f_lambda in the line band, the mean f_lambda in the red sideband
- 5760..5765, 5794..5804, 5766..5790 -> 0.8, 7.69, 7.43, 7.66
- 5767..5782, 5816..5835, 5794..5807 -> -0.1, 7.54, 7.66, 7.67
